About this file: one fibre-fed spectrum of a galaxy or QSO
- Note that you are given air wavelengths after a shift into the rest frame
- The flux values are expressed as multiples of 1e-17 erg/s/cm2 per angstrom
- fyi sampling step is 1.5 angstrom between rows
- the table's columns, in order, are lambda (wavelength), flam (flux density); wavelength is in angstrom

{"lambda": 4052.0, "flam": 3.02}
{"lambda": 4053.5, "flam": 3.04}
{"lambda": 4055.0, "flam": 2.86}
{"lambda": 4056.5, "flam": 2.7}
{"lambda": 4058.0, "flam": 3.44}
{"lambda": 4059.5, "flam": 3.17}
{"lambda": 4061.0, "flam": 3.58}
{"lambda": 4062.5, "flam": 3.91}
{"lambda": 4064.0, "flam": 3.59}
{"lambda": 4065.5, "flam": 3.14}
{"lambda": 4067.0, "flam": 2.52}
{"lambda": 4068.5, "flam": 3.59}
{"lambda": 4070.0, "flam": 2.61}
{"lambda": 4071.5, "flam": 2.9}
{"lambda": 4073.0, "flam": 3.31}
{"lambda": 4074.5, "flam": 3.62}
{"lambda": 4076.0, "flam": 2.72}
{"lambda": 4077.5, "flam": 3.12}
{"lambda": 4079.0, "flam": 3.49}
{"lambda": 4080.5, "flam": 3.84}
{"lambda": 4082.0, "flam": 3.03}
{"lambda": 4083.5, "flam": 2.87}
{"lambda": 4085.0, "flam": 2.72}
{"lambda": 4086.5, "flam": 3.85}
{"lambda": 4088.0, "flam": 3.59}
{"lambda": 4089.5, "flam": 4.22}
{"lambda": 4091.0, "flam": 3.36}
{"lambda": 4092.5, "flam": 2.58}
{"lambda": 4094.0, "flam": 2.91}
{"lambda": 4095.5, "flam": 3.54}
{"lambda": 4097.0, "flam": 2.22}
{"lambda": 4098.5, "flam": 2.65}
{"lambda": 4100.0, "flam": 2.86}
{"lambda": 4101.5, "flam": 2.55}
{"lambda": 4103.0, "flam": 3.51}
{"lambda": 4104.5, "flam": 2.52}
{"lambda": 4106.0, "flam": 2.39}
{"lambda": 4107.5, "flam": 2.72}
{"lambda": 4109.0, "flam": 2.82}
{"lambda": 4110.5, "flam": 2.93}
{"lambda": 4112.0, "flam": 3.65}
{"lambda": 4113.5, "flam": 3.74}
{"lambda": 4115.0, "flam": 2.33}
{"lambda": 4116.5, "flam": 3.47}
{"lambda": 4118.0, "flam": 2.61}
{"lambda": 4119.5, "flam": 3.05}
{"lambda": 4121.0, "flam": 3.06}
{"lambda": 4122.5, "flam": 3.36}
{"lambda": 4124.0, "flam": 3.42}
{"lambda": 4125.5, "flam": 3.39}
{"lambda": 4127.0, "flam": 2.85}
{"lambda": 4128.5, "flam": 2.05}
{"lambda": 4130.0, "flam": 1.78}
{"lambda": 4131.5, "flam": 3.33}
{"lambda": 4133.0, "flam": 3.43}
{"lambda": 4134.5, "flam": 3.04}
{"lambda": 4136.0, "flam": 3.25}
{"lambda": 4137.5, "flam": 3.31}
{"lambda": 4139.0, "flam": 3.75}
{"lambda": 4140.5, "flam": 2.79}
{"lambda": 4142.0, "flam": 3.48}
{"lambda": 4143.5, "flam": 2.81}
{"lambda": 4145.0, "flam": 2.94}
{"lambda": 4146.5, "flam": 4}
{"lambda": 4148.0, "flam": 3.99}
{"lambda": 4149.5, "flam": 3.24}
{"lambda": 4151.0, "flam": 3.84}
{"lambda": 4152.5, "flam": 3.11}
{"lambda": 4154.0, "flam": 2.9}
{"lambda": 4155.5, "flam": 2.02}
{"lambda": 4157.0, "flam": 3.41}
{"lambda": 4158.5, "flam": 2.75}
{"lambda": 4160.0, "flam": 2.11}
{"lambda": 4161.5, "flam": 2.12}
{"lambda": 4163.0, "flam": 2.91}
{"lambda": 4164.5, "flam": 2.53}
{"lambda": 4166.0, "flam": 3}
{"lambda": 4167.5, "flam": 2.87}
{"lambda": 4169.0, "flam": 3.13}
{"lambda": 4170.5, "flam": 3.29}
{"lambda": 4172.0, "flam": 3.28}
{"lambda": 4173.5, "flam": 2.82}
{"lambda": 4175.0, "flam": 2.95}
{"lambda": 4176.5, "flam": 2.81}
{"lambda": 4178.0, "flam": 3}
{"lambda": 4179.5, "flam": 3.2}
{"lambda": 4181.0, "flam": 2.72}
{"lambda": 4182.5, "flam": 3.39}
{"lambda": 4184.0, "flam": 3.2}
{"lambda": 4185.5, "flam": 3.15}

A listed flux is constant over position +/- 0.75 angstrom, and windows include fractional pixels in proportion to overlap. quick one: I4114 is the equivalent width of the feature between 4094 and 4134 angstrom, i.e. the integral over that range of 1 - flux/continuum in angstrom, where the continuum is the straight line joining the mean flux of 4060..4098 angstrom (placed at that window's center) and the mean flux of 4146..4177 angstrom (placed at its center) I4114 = 2.53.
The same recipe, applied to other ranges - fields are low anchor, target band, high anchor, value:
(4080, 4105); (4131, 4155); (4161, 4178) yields -2.76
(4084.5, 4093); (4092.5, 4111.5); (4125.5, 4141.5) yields 2.85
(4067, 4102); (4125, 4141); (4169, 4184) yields 0.51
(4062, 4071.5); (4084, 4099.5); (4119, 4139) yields -0.12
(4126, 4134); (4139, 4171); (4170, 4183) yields -1.55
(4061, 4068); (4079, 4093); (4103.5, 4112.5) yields -1.25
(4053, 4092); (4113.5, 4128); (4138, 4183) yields 0.28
